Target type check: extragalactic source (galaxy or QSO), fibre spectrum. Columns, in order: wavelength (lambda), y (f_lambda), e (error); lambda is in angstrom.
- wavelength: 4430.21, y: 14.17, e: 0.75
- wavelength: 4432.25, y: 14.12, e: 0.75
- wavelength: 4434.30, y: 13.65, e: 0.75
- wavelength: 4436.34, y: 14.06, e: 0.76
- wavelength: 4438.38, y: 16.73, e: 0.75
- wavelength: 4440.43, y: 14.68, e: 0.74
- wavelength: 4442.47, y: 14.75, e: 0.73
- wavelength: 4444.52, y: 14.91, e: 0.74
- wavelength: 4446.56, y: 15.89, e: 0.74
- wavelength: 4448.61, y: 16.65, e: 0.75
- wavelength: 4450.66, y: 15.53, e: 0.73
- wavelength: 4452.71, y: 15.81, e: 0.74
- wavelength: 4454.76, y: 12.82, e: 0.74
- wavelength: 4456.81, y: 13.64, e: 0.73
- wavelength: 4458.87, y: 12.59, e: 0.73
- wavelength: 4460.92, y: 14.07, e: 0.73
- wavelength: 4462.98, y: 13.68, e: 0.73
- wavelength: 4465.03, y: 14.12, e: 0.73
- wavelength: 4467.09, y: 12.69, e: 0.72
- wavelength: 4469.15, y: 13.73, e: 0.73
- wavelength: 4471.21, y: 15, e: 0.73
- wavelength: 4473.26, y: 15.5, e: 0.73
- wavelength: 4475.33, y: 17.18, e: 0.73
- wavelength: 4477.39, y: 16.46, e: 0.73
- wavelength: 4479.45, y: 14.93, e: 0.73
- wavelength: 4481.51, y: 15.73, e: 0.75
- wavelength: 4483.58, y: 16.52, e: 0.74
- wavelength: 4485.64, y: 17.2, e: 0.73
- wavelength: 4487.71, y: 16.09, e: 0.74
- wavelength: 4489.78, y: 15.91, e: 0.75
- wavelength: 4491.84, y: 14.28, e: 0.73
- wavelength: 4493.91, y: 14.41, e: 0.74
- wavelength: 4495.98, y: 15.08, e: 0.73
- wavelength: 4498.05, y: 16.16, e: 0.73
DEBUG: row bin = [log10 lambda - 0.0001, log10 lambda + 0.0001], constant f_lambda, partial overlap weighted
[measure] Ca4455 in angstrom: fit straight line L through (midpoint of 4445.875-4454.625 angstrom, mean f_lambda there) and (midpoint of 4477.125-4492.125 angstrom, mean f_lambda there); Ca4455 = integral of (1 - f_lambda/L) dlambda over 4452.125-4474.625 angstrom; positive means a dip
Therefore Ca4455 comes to 2.5 angstrom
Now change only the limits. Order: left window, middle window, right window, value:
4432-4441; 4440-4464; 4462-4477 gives 0.1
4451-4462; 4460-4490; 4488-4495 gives -1.6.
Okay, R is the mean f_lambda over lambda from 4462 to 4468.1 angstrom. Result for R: 13.5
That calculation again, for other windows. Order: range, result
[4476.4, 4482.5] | 15.7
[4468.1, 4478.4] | 15.6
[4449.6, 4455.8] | 14.7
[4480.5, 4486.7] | 16.5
